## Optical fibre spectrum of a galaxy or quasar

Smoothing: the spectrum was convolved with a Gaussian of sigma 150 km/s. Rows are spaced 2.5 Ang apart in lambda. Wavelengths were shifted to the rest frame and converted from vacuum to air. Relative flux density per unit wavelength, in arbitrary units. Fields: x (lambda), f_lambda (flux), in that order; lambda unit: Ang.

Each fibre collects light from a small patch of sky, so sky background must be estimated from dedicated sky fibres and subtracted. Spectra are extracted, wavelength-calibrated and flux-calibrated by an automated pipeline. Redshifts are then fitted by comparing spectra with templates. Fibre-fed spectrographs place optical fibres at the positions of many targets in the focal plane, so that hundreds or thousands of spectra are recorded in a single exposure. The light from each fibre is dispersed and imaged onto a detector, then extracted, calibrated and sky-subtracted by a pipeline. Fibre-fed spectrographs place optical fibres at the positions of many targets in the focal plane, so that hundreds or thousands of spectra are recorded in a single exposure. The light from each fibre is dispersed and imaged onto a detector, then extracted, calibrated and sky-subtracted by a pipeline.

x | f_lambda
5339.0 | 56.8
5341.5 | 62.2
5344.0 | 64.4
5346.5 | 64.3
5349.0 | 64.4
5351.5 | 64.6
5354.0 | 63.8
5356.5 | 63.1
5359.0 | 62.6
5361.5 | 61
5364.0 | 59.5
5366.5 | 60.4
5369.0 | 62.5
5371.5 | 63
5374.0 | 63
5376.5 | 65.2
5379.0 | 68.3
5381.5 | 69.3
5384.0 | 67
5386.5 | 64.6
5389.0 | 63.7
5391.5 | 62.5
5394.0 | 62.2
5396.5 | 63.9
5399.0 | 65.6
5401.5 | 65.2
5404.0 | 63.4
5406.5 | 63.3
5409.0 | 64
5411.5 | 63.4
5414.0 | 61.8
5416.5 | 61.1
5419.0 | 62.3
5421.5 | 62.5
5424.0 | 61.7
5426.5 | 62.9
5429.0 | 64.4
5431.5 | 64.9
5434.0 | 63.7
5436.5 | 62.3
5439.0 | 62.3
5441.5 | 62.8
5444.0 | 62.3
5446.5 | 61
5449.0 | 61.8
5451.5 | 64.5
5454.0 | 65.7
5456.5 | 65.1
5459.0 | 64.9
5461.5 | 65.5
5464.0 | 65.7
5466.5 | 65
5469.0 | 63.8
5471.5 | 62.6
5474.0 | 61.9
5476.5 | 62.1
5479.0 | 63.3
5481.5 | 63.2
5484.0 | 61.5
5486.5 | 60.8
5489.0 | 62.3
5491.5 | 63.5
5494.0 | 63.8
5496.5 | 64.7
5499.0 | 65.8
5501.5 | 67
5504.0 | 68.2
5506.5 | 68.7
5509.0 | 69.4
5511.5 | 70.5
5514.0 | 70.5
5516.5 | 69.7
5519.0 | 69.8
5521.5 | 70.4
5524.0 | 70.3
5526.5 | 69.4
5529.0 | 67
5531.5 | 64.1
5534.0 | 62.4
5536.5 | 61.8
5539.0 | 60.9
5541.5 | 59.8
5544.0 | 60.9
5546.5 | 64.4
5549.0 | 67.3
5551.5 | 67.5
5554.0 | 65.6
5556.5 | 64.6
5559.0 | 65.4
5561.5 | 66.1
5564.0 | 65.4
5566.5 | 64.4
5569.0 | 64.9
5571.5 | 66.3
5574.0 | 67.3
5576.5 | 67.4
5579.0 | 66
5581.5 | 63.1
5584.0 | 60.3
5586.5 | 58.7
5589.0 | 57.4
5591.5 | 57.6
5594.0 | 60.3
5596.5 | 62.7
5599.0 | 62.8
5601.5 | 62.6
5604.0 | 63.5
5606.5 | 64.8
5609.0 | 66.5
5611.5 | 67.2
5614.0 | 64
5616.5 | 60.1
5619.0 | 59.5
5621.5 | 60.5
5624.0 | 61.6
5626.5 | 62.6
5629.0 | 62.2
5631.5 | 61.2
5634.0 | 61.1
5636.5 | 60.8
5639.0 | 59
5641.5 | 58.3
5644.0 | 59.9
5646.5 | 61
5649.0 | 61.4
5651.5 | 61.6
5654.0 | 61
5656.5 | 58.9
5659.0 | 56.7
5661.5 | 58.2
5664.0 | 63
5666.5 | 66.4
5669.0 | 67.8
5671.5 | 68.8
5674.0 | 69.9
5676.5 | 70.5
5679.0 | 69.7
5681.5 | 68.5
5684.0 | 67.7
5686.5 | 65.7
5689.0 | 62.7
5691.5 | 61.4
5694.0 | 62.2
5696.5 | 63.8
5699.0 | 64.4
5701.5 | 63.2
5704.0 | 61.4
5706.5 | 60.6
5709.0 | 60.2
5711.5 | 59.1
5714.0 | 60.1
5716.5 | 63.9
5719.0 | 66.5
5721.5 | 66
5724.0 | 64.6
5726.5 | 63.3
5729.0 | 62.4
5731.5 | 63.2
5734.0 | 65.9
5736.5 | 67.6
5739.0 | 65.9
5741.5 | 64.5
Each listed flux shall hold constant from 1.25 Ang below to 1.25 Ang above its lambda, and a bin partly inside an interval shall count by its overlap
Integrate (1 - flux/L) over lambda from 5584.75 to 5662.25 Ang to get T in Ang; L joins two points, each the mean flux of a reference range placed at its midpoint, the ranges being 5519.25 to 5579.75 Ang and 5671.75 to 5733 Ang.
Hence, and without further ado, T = 4.5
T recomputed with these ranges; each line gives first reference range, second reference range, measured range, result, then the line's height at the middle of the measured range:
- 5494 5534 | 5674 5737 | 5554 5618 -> 2.9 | 66.6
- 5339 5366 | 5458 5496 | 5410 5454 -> 0.2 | 63.1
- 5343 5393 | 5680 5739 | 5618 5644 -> 1.3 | 63.8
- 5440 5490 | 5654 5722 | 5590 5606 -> 0.5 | 63.7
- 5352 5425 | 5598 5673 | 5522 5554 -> -1.1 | 62.7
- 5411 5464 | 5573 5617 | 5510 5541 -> -2.0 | 63.1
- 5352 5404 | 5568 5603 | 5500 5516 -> -1.5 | 63.1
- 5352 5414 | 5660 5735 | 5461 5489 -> 0.4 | 63.9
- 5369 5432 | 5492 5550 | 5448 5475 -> 0.4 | 65.1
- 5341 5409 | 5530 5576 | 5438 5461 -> 0.2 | 64.1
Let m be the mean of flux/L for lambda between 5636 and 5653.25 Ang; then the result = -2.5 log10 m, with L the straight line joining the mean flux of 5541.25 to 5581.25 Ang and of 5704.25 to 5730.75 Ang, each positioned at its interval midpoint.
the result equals 0.06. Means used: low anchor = 65.3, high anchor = 62.6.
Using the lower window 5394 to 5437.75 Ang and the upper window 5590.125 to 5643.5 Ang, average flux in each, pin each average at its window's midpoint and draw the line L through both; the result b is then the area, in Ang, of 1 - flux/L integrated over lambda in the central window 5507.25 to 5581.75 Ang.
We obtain -4.5 Ang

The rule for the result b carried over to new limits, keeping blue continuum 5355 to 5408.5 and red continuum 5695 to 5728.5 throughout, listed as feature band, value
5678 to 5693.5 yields -0.7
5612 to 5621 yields 0.2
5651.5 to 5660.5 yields 0.5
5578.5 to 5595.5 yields 0.8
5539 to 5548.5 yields 0.2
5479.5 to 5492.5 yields 0.2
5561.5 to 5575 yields -0.5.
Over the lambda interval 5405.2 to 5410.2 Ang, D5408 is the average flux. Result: 63.6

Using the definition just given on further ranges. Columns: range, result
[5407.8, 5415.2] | 63.1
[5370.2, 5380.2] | 64.8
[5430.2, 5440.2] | 63.3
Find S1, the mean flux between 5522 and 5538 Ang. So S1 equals 66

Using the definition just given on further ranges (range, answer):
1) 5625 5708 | 63.1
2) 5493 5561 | 66.3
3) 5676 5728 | 64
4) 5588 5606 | 61.2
